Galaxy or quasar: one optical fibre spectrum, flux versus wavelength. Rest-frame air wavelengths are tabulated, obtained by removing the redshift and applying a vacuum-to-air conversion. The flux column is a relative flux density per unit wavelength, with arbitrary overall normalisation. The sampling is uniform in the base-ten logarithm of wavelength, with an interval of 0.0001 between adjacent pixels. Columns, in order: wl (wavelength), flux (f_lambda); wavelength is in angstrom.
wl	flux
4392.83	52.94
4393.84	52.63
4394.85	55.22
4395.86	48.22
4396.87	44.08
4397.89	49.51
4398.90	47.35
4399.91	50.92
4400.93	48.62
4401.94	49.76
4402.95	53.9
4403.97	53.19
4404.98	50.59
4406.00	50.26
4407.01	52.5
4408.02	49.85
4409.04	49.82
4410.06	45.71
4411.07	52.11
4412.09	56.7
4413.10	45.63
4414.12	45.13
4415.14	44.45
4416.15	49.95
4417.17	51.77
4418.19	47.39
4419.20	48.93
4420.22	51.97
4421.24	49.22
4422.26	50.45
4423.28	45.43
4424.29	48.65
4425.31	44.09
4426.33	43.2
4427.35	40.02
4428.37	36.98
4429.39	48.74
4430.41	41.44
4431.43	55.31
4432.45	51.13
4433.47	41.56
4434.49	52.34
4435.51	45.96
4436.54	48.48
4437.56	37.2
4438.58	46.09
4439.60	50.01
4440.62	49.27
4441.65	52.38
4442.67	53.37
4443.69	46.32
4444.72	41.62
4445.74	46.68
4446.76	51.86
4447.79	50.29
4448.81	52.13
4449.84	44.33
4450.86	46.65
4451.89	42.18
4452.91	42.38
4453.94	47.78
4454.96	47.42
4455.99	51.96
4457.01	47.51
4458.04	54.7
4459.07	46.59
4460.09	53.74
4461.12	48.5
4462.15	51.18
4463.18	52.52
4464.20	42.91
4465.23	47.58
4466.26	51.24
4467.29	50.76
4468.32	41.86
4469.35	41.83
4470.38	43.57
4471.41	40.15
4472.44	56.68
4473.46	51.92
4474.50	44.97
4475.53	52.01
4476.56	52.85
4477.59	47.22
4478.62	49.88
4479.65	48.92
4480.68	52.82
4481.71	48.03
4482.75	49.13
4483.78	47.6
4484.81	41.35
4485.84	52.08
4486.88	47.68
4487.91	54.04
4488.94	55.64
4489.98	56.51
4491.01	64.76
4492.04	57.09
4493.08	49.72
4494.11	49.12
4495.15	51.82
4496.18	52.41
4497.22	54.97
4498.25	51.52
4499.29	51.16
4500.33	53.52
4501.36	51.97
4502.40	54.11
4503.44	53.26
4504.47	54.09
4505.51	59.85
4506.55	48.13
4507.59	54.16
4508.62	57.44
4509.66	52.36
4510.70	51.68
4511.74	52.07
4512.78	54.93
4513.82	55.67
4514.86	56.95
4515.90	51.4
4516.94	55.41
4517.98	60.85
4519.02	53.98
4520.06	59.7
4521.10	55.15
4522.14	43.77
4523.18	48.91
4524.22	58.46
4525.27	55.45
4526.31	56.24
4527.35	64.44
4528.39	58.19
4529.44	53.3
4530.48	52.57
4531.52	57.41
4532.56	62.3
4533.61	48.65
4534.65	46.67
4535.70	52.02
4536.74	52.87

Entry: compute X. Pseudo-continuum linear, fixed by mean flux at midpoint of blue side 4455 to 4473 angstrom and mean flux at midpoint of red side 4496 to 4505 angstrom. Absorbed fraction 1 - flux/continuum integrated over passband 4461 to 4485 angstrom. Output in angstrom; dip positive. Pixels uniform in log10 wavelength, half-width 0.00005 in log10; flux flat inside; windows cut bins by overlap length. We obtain 0.6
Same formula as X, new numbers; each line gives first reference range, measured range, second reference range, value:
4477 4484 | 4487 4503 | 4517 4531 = -0.77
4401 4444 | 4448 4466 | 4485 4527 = 0.81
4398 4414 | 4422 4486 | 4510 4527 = 5.47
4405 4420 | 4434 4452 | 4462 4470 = 0.16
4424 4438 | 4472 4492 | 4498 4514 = -0.20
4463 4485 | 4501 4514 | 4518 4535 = -0.33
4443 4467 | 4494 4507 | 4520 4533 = 0.02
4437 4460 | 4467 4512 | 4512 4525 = 0.50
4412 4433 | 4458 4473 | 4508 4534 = 0.78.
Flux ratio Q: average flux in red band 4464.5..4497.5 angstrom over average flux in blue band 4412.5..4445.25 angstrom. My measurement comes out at 1.1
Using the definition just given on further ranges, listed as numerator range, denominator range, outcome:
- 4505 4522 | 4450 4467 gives 1.13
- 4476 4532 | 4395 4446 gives 1.11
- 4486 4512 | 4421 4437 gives 1.15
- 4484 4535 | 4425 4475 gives 1.14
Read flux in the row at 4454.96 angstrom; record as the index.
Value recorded 47.42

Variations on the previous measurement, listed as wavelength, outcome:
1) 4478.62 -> 49.88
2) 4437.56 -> 37.2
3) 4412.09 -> 56.7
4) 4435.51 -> 45.96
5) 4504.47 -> 54.09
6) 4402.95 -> 53.9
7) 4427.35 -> 40.02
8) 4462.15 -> 51.18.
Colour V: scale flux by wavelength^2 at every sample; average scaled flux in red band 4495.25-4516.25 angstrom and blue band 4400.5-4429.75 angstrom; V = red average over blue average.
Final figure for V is 1.2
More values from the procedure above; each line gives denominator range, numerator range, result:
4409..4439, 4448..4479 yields 1.04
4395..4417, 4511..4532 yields 1.17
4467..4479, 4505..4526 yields 1.16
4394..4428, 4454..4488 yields 1.02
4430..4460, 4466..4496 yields 1.06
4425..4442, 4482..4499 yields 1.16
